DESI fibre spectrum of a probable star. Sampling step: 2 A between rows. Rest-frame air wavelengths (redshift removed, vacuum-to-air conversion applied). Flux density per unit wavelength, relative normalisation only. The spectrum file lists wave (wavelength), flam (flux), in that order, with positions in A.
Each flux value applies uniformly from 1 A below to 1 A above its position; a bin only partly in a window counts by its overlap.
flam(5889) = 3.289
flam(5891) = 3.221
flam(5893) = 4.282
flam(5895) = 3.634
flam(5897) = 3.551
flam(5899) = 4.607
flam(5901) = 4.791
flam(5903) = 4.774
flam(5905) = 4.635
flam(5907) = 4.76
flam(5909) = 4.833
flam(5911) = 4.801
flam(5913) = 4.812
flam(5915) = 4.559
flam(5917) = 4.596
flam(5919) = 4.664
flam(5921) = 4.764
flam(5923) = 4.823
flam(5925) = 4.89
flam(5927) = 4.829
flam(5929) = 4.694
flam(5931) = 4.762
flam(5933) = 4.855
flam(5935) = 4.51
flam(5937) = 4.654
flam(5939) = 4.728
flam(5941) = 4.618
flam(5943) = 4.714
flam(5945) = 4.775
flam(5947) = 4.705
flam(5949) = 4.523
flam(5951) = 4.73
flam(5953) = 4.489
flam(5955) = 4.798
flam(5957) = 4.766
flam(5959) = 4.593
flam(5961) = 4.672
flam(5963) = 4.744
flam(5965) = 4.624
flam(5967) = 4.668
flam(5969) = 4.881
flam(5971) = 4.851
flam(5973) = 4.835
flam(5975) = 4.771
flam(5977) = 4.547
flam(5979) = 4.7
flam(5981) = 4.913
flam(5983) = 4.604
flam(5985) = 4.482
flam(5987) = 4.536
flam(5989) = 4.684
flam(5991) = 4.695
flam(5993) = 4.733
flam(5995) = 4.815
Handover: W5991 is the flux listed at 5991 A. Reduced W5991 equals 4.695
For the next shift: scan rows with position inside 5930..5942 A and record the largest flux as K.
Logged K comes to 4.855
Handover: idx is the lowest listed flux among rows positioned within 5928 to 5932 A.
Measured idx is 4.694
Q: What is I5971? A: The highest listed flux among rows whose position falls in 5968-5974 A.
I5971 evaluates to 4.881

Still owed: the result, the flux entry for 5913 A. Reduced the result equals 4.812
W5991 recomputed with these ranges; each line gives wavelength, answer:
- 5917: 4.596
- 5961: 4.672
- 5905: 4.635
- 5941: 4.618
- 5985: 4.482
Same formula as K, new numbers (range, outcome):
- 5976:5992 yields 4.913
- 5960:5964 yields 4.744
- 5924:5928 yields 4.89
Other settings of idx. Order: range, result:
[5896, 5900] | 3.551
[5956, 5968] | 4.593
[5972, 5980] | 4.547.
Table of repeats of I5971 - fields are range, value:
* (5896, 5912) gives 4.833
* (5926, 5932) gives 4.829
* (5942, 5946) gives 4.775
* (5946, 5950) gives 4.705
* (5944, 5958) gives 4.798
